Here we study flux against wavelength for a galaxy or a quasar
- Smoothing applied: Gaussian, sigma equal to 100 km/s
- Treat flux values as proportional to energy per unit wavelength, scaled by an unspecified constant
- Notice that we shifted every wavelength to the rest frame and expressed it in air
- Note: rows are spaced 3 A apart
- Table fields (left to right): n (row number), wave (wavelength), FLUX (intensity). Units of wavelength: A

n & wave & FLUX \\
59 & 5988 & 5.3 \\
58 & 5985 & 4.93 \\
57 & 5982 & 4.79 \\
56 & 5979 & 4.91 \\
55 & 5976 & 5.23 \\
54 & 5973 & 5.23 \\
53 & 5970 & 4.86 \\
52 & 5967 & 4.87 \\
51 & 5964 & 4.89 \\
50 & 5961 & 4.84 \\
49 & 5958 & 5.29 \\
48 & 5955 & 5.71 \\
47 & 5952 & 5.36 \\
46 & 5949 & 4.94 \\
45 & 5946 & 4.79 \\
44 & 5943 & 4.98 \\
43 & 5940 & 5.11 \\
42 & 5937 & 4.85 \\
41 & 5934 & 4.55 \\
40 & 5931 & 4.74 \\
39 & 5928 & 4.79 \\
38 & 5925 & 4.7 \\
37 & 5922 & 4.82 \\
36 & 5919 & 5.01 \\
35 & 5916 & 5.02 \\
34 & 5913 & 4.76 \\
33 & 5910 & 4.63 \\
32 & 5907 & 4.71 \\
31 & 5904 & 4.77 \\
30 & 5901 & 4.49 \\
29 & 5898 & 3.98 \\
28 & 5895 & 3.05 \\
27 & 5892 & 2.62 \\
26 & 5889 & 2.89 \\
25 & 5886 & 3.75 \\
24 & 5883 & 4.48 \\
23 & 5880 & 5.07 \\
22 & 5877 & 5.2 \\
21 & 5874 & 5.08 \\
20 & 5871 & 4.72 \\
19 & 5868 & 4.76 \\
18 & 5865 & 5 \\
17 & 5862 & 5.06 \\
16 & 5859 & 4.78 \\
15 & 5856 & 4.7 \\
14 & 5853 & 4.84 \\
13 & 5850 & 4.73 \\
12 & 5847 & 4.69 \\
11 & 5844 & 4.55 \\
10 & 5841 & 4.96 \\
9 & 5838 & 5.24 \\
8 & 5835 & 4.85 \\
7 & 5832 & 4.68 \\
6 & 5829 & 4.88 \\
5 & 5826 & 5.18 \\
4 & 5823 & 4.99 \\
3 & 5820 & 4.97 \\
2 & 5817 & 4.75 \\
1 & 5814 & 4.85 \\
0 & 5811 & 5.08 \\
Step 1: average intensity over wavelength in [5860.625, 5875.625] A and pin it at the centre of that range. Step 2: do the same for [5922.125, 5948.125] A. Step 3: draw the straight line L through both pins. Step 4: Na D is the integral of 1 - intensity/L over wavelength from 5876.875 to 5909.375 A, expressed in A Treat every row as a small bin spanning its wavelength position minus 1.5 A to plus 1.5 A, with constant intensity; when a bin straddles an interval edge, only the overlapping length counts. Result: 5.5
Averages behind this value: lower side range 4.93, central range 4.06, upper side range 4.82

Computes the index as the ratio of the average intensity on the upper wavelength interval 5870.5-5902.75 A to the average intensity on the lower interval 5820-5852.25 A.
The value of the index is 0.8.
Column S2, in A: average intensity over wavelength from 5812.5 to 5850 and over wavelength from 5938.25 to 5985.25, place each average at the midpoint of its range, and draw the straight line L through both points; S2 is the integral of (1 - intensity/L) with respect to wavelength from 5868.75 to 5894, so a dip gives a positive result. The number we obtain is 3.7 A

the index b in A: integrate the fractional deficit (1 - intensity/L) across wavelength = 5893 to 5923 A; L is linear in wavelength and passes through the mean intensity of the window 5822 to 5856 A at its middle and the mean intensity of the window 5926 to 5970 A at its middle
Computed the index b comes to 2.7 A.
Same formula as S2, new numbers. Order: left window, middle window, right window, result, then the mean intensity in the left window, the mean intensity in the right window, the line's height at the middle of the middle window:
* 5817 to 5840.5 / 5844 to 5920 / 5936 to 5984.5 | 7.3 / 4.96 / 5.04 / 4.99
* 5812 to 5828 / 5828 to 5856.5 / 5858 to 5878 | 0.8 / 4.95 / 4.94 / 4.95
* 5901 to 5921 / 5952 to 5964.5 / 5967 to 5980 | -0.6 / 4.79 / 5.04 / 4.98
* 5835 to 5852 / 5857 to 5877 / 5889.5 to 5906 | -2.5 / 4.84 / 3.76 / 4.37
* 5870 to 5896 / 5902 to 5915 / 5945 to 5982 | -0.9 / 4.1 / 5.07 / 4.41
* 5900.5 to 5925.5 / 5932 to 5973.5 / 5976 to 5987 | -1.1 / 4.78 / 4.94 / 4.88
